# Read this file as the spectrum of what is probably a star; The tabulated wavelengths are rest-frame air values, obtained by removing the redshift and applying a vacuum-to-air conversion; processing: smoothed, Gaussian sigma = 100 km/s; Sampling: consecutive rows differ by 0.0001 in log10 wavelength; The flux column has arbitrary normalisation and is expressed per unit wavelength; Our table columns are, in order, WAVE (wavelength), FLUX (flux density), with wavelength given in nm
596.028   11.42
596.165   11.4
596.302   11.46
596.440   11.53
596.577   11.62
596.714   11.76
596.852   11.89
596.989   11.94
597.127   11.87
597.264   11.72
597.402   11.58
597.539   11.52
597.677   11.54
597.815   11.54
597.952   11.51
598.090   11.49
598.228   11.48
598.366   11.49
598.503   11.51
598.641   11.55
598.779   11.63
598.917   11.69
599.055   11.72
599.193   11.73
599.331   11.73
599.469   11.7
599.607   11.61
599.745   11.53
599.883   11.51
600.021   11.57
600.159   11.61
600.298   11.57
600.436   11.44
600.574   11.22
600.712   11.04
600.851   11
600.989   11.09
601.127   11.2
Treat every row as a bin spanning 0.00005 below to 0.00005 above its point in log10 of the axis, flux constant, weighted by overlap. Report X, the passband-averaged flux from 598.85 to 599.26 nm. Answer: 11.7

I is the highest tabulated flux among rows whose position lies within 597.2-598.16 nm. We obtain 11.72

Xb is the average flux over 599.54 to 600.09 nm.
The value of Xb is 11.6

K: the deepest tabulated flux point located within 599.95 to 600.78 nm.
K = 11.04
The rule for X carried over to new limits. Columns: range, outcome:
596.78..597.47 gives 11.8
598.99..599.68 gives 11.7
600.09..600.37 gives 11.6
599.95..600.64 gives 11.5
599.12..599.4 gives 11.7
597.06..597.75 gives 11.6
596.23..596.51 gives 11.5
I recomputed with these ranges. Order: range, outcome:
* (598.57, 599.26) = 11.73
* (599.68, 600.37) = 11.61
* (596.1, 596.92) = 11.89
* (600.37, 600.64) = 11.44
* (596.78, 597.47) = 11.94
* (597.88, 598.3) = 11.51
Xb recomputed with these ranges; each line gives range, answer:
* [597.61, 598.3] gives 11.5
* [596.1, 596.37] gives 11.4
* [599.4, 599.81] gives 11.6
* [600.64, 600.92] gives 11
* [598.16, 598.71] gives 11.5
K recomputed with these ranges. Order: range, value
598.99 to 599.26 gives 11.72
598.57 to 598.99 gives 11.55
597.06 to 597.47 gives 11.58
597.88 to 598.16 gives 11.49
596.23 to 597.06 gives 11.46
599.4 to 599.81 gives 11.53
